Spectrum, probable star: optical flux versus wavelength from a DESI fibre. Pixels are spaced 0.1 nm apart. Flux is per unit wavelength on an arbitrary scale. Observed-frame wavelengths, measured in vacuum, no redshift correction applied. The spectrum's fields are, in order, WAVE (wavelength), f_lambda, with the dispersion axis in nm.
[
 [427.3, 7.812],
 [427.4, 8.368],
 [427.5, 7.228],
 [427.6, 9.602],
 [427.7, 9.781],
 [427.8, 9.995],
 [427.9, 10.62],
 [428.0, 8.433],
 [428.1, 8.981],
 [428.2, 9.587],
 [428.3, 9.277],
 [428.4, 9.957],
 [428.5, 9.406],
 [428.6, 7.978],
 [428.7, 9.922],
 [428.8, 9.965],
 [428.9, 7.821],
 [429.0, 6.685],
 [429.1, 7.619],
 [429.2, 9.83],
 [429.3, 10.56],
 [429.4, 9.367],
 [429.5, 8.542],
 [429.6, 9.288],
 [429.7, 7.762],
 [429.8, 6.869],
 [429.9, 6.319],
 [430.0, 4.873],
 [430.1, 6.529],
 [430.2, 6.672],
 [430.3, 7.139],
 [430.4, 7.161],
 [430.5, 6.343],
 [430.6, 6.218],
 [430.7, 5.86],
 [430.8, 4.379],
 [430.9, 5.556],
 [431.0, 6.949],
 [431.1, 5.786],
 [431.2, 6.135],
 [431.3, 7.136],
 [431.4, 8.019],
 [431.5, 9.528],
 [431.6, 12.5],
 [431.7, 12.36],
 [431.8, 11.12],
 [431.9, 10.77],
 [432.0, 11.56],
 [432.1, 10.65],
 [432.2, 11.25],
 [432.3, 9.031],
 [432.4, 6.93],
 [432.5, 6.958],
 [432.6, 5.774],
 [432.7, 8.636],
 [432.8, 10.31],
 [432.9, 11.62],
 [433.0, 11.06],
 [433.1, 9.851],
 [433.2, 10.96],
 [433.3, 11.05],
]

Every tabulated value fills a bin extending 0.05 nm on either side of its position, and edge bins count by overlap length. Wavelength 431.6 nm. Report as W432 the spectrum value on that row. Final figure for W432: 12.5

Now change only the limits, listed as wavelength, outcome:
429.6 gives 9.288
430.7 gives 5.86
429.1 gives 7.619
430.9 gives 5.556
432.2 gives 11.25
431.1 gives 5.786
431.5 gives 9.528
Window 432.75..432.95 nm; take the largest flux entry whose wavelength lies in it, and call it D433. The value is 11.62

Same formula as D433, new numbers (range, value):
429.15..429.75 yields 10.56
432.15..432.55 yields 11.25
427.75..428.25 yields 10.62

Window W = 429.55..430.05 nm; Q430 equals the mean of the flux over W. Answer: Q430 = 7.02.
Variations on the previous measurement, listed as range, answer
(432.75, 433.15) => 10.7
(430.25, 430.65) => 6.72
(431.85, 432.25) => 11.1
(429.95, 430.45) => 6.47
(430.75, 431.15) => 5.67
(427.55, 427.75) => 9.69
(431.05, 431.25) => 5.96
